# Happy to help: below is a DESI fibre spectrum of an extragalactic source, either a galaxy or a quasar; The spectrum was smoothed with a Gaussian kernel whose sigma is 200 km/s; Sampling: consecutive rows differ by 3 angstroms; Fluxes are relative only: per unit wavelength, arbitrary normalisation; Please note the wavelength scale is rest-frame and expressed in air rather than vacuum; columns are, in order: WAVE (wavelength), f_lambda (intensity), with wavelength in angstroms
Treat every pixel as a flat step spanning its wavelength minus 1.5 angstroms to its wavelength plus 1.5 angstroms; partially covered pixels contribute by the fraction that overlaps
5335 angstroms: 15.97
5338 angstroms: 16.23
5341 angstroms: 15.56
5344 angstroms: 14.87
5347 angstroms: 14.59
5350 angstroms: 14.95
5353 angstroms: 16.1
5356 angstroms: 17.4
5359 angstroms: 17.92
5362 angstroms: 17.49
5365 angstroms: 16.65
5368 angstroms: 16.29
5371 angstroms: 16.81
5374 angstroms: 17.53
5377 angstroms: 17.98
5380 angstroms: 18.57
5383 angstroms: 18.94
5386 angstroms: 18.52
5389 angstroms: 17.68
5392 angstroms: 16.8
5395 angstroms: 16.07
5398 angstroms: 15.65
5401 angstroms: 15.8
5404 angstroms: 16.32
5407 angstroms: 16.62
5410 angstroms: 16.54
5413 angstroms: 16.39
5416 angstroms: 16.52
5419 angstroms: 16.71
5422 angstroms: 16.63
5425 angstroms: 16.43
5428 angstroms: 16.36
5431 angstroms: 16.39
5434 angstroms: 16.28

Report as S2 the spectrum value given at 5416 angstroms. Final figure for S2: 16.52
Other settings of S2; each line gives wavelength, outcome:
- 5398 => 15.65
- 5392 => 16.8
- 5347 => 14.59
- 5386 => 18.52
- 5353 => 16.1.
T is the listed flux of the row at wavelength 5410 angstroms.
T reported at 16.54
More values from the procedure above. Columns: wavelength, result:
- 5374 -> 17.53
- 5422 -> 16.63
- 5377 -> 17.98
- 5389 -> 17.68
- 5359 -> 17.92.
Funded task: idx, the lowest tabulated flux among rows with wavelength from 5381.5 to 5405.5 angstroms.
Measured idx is 15.65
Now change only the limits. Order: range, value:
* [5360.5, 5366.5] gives 16.65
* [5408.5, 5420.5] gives 16.39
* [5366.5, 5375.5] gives 16.29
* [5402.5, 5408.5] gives 16.32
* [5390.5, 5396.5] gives 16.07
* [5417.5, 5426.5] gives 16.43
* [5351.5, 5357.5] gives 16.1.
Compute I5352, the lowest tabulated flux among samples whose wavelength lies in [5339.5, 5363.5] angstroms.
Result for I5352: 14.59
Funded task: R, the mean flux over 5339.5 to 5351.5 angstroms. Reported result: 15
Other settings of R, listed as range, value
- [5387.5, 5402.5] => 16.4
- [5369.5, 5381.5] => 17.7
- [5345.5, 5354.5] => 15.2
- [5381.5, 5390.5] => 18.4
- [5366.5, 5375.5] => 16.9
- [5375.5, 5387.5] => 18.5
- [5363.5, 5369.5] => 16.5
